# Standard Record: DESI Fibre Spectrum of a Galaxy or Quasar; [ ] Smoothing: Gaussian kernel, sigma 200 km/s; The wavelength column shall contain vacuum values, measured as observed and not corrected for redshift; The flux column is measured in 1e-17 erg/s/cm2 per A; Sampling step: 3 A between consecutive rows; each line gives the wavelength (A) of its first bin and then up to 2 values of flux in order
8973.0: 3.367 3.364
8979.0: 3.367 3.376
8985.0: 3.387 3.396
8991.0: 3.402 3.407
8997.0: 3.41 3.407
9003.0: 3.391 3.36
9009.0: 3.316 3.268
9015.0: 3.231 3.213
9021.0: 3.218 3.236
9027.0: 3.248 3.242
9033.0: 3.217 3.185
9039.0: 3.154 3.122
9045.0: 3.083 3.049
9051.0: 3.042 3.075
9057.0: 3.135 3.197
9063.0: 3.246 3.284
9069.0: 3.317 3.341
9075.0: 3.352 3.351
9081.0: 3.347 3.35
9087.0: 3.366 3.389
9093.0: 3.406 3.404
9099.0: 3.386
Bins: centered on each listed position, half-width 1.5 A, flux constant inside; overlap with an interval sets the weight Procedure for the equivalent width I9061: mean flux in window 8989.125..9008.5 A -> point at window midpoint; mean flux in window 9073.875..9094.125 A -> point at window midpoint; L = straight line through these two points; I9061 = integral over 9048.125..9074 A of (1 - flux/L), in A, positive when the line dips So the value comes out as 1.3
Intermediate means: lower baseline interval 3.39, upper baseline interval 3.37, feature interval 3.2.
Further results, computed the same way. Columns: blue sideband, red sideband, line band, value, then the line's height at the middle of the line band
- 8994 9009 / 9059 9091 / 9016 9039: 1.0 A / 3.36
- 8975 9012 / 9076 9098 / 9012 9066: 3.2 A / 3.38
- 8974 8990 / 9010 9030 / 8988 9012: -0.5 A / 3.31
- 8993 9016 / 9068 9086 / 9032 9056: 1.7 A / 3.35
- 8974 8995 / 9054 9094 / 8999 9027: 0.6 A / 3.36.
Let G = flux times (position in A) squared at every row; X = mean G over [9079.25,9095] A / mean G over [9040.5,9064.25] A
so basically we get 1.09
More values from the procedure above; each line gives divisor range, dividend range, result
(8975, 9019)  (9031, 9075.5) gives 0.96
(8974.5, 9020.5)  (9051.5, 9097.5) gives 1.00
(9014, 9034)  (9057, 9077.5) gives 1.03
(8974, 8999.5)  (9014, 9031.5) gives 0.96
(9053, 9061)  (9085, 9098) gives 1.09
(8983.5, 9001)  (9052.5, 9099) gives 0.99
